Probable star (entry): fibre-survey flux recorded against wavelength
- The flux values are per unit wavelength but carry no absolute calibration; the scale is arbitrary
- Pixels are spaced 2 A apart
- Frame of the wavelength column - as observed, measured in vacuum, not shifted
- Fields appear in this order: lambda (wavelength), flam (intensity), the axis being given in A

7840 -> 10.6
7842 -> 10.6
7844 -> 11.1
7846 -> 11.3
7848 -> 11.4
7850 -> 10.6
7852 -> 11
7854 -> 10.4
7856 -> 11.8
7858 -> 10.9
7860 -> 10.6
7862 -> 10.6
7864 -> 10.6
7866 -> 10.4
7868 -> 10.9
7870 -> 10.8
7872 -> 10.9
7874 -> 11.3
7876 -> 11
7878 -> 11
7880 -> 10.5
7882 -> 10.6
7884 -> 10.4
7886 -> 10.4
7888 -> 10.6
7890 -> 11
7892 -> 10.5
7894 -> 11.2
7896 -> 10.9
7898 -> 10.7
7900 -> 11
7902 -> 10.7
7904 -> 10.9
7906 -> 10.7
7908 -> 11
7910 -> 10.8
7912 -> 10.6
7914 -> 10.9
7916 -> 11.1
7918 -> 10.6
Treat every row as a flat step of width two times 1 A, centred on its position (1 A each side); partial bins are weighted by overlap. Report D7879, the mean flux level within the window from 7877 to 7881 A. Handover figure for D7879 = 10.8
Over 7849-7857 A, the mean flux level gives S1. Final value 10.9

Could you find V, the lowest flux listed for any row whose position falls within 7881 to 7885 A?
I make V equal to 10.4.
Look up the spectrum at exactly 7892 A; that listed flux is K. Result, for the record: 10.5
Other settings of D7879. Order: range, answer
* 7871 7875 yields 11.1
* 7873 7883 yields 10.9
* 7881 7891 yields 10.6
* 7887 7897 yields 10.8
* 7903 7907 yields 10.8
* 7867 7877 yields 11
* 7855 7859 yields 11.4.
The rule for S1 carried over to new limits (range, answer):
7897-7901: 10.8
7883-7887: 10.4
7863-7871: 10.7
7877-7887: 10.6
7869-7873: 10.9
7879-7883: 10.6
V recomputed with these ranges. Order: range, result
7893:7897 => 10.9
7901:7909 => 10.7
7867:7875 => 10.8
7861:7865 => 10.6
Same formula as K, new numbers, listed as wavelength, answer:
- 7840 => 10.6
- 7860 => 10.6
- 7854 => 10.4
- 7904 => 10.9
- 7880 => 10.5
